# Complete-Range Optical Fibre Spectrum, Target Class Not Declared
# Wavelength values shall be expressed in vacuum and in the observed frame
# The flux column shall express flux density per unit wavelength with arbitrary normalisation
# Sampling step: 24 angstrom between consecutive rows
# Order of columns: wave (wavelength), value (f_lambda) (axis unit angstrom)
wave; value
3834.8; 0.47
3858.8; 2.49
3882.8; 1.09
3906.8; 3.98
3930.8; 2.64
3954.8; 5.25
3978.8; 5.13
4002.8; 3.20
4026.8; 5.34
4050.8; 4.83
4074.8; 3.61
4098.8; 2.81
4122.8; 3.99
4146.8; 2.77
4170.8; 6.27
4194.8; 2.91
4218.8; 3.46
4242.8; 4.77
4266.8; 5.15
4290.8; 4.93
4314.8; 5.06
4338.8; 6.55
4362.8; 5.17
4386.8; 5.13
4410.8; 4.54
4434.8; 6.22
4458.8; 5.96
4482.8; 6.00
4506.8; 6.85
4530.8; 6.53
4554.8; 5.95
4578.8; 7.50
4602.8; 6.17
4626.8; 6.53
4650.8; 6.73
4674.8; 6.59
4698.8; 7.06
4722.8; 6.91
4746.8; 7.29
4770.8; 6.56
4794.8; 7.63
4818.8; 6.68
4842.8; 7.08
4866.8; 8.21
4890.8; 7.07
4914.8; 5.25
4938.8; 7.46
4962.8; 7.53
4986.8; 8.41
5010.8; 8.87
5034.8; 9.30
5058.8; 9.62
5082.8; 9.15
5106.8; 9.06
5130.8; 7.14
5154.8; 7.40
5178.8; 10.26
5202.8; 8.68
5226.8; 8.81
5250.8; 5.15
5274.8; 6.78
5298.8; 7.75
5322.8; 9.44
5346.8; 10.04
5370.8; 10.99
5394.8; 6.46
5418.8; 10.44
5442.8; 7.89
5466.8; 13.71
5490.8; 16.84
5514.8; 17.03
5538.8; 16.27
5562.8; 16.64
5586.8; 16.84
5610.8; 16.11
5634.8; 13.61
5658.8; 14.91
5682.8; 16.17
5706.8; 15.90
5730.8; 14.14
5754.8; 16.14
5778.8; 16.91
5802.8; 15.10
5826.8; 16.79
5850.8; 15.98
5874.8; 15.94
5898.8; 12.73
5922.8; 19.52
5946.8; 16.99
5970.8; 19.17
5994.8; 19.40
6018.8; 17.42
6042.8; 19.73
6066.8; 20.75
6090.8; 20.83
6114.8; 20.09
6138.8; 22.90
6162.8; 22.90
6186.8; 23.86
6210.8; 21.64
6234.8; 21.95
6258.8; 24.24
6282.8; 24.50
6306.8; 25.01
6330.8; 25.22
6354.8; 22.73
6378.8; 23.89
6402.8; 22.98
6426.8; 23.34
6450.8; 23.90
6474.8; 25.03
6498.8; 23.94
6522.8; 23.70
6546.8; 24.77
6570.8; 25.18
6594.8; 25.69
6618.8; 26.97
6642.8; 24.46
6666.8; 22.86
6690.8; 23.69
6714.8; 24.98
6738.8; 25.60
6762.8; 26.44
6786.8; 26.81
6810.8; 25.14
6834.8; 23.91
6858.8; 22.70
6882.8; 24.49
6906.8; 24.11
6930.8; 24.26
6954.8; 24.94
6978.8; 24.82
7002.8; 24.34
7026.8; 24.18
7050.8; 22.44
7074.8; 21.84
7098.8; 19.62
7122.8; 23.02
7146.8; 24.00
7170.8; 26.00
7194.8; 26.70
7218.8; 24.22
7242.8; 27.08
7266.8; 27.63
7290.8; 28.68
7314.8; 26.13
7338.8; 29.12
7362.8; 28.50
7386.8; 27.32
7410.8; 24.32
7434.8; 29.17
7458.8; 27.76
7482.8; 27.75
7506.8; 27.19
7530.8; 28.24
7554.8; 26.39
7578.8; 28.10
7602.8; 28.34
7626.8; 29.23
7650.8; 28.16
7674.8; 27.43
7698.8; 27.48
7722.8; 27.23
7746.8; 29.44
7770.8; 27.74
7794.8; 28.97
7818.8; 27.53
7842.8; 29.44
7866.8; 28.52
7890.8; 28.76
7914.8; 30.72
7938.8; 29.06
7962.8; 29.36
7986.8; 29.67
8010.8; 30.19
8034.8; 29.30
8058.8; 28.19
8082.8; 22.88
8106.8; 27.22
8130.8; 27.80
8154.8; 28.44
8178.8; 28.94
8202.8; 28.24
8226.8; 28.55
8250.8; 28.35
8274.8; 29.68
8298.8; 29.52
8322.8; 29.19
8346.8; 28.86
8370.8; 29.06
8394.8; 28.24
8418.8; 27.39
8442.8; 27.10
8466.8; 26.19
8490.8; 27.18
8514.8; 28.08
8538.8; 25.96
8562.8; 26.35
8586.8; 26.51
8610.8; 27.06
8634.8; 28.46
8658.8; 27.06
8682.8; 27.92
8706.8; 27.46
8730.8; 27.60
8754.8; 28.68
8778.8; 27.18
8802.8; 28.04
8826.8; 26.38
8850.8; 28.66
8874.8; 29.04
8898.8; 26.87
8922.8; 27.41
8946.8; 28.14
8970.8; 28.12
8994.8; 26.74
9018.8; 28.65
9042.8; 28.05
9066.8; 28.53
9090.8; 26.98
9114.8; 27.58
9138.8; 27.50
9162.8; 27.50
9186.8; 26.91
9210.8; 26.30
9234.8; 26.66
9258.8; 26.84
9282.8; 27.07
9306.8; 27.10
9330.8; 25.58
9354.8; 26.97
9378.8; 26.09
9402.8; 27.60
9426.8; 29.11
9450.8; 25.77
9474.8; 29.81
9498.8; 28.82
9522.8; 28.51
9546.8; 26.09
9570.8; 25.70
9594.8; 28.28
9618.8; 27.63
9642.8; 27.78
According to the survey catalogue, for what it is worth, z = 0.37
